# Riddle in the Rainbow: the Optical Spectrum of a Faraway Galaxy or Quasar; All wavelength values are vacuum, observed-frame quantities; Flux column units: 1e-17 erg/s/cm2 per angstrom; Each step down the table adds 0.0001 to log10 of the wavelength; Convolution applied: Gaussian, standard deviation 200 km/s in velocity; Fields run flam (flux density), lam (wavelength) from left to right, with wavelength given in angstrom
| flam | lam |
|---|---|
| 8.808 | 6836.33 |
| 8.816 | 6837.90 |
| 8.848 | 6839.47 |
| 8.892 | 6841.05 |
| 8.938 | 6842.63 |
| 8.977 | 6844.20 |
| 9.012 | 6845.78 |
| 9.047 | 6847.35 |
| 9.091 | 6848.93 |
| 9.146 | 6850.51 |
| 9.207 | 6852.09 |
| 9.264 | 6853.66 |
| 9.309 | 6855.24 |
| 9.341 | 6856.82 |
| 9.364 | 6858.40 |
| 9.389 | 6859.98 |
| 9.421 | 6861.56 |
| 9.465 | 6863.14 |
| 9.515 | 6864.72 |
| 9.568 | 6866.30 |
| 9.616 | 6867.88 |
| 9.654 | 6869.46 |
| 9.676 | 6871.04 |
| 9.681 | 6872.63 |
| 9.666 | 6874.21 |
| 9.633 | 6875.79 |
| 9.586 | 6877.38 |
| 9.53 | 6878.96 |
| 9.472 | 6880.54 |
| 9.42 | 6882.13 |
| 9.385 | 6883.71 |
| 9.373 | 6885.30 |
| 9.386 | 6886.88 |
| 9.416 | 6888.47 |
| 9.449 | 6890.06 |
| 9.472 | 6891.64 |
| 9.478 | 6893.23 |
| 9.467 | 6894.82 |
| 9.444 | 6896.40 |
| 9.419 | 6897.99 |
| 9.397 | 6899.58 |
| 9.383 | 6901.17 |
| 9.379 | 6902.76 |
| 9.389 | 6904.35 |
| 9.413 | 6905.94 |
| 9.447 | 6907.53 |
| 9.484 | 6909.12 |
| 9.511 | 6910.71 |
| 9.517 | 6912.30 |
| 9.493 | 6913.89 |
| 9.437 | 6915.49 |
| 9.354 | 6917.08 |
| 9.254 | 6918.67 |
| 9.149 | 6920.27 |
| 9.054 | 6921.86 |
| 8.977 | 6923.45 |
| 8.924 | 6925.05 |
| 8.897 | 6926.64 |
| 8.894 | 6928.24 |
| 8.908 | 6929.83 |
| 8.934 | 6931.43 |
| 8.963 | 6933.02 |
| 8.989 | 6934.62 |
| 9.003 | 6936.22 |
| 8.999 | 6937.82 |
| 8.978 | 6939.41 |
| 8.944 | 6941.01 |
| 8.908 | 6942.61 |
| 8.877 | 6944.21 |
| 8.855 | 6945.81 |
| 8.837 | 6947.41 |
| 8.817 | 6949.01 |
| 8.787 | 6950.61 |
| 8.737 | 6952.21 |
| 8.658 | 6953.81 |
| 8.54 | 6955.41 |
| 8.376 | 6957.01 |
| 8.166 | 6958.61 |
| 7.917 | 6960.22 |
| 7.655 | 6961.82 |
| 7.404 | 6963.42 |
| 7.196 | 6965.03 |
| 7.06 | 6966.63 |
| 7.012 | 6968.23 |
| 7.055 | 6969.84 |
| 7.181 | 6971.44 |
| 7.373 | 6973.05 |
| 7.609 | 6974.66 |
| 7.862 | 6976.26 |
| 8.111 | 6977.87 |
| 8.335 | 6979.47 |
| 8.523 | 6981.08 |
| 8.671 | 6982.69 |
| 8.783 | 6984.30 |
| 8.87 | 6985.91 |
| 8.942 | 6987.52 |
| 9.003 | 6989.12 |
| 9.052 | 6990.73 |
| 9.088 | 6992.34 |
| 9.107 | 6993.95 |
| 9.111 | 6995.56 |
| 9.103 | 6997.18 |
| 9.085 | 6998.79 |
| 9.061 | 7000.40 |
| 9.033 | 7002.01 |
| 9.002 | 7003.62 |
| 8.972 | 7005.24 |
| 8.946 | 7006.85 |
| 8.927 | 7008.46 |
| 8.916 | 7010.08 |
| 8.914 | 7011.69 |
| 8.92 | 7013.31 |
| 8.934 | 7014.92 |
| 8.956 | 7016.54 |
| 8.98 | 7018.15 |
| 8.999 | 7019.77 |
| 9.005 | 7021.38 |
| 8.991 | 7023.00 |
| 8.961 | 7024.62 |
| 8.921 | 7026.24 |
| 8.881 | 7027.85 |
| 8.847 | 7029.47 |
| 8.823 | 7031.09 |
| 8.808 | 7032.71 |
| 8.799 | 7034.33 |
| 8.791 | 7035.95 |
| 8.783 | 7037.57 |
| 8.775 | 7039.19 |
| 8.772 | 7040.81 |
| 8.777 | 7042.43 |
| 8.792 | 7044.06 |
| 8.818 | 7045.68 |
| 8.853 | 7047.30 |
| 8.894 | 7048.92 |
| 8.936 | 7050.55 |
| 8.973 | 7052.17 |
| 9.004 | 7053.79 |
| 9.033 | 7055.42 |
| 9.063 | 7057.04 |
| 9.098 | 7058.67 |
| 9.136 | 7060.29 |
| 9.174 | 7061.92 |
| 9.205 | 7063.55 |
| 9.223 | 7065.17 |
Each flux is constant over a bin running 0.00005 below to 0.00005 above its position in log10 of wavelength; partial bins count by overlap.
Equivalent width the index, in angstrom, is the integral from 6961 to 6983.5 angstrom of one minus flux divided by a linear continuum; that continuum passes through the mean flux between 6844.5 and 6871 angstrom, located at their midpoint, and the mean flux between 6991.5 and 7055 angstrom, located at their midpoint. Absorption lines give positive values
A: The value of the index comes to 3.5 angstrom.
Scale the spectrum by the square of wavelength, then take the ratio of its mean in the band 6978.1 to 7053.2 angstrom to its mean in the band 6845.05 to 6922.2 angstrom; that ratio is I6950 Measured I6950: 0.98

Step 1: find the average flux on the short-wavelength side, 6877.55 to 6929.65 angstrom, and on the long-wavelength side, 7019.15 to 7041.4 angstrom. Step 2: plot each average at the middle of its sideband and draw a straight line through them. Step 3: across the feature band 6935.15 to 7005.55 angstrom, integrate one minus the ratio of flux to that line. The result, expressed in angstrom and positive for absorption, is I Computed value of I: 4.8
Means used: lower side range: 9.34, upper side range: 8.87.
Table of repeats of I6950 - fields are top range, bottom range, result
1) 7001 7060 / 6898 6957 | 1.01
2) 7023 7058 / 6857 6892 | 0.98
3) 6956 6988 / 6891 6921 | 0.86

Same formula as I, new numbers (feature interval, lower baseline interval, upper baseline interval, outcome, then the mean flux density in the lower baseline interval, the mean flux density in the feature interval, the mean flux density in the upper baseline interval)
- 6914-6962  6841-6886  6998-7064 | 1.73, 9.37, 8.85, 8.94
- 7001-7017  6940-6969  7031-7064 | -0.56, 8.27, 8.95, 8.92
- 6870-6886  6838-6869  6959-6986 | -1.10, 9.23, 9.54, 7.78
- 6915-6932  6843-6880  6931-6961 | -0.27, 9.4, 9.07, 8.75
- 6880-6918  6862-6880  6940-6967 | -1.07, 9.6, 9.43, 8.36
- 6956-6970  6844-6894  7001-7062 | 2.38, 9.41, 7.57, 8.92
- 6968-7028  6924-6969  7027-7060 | 0.23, 8.51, 8.68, 8.88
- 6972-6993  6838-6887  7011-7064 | 1.38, 9.34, 8.46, 8.93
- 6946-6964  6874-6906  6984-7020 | 1.57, 9.45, 8.38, 8.99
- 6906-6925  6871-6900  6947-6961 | -0.53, 9.49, 9.32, 8.53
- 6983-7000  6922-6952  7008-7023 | -0.12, 8.92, 9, 8.95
